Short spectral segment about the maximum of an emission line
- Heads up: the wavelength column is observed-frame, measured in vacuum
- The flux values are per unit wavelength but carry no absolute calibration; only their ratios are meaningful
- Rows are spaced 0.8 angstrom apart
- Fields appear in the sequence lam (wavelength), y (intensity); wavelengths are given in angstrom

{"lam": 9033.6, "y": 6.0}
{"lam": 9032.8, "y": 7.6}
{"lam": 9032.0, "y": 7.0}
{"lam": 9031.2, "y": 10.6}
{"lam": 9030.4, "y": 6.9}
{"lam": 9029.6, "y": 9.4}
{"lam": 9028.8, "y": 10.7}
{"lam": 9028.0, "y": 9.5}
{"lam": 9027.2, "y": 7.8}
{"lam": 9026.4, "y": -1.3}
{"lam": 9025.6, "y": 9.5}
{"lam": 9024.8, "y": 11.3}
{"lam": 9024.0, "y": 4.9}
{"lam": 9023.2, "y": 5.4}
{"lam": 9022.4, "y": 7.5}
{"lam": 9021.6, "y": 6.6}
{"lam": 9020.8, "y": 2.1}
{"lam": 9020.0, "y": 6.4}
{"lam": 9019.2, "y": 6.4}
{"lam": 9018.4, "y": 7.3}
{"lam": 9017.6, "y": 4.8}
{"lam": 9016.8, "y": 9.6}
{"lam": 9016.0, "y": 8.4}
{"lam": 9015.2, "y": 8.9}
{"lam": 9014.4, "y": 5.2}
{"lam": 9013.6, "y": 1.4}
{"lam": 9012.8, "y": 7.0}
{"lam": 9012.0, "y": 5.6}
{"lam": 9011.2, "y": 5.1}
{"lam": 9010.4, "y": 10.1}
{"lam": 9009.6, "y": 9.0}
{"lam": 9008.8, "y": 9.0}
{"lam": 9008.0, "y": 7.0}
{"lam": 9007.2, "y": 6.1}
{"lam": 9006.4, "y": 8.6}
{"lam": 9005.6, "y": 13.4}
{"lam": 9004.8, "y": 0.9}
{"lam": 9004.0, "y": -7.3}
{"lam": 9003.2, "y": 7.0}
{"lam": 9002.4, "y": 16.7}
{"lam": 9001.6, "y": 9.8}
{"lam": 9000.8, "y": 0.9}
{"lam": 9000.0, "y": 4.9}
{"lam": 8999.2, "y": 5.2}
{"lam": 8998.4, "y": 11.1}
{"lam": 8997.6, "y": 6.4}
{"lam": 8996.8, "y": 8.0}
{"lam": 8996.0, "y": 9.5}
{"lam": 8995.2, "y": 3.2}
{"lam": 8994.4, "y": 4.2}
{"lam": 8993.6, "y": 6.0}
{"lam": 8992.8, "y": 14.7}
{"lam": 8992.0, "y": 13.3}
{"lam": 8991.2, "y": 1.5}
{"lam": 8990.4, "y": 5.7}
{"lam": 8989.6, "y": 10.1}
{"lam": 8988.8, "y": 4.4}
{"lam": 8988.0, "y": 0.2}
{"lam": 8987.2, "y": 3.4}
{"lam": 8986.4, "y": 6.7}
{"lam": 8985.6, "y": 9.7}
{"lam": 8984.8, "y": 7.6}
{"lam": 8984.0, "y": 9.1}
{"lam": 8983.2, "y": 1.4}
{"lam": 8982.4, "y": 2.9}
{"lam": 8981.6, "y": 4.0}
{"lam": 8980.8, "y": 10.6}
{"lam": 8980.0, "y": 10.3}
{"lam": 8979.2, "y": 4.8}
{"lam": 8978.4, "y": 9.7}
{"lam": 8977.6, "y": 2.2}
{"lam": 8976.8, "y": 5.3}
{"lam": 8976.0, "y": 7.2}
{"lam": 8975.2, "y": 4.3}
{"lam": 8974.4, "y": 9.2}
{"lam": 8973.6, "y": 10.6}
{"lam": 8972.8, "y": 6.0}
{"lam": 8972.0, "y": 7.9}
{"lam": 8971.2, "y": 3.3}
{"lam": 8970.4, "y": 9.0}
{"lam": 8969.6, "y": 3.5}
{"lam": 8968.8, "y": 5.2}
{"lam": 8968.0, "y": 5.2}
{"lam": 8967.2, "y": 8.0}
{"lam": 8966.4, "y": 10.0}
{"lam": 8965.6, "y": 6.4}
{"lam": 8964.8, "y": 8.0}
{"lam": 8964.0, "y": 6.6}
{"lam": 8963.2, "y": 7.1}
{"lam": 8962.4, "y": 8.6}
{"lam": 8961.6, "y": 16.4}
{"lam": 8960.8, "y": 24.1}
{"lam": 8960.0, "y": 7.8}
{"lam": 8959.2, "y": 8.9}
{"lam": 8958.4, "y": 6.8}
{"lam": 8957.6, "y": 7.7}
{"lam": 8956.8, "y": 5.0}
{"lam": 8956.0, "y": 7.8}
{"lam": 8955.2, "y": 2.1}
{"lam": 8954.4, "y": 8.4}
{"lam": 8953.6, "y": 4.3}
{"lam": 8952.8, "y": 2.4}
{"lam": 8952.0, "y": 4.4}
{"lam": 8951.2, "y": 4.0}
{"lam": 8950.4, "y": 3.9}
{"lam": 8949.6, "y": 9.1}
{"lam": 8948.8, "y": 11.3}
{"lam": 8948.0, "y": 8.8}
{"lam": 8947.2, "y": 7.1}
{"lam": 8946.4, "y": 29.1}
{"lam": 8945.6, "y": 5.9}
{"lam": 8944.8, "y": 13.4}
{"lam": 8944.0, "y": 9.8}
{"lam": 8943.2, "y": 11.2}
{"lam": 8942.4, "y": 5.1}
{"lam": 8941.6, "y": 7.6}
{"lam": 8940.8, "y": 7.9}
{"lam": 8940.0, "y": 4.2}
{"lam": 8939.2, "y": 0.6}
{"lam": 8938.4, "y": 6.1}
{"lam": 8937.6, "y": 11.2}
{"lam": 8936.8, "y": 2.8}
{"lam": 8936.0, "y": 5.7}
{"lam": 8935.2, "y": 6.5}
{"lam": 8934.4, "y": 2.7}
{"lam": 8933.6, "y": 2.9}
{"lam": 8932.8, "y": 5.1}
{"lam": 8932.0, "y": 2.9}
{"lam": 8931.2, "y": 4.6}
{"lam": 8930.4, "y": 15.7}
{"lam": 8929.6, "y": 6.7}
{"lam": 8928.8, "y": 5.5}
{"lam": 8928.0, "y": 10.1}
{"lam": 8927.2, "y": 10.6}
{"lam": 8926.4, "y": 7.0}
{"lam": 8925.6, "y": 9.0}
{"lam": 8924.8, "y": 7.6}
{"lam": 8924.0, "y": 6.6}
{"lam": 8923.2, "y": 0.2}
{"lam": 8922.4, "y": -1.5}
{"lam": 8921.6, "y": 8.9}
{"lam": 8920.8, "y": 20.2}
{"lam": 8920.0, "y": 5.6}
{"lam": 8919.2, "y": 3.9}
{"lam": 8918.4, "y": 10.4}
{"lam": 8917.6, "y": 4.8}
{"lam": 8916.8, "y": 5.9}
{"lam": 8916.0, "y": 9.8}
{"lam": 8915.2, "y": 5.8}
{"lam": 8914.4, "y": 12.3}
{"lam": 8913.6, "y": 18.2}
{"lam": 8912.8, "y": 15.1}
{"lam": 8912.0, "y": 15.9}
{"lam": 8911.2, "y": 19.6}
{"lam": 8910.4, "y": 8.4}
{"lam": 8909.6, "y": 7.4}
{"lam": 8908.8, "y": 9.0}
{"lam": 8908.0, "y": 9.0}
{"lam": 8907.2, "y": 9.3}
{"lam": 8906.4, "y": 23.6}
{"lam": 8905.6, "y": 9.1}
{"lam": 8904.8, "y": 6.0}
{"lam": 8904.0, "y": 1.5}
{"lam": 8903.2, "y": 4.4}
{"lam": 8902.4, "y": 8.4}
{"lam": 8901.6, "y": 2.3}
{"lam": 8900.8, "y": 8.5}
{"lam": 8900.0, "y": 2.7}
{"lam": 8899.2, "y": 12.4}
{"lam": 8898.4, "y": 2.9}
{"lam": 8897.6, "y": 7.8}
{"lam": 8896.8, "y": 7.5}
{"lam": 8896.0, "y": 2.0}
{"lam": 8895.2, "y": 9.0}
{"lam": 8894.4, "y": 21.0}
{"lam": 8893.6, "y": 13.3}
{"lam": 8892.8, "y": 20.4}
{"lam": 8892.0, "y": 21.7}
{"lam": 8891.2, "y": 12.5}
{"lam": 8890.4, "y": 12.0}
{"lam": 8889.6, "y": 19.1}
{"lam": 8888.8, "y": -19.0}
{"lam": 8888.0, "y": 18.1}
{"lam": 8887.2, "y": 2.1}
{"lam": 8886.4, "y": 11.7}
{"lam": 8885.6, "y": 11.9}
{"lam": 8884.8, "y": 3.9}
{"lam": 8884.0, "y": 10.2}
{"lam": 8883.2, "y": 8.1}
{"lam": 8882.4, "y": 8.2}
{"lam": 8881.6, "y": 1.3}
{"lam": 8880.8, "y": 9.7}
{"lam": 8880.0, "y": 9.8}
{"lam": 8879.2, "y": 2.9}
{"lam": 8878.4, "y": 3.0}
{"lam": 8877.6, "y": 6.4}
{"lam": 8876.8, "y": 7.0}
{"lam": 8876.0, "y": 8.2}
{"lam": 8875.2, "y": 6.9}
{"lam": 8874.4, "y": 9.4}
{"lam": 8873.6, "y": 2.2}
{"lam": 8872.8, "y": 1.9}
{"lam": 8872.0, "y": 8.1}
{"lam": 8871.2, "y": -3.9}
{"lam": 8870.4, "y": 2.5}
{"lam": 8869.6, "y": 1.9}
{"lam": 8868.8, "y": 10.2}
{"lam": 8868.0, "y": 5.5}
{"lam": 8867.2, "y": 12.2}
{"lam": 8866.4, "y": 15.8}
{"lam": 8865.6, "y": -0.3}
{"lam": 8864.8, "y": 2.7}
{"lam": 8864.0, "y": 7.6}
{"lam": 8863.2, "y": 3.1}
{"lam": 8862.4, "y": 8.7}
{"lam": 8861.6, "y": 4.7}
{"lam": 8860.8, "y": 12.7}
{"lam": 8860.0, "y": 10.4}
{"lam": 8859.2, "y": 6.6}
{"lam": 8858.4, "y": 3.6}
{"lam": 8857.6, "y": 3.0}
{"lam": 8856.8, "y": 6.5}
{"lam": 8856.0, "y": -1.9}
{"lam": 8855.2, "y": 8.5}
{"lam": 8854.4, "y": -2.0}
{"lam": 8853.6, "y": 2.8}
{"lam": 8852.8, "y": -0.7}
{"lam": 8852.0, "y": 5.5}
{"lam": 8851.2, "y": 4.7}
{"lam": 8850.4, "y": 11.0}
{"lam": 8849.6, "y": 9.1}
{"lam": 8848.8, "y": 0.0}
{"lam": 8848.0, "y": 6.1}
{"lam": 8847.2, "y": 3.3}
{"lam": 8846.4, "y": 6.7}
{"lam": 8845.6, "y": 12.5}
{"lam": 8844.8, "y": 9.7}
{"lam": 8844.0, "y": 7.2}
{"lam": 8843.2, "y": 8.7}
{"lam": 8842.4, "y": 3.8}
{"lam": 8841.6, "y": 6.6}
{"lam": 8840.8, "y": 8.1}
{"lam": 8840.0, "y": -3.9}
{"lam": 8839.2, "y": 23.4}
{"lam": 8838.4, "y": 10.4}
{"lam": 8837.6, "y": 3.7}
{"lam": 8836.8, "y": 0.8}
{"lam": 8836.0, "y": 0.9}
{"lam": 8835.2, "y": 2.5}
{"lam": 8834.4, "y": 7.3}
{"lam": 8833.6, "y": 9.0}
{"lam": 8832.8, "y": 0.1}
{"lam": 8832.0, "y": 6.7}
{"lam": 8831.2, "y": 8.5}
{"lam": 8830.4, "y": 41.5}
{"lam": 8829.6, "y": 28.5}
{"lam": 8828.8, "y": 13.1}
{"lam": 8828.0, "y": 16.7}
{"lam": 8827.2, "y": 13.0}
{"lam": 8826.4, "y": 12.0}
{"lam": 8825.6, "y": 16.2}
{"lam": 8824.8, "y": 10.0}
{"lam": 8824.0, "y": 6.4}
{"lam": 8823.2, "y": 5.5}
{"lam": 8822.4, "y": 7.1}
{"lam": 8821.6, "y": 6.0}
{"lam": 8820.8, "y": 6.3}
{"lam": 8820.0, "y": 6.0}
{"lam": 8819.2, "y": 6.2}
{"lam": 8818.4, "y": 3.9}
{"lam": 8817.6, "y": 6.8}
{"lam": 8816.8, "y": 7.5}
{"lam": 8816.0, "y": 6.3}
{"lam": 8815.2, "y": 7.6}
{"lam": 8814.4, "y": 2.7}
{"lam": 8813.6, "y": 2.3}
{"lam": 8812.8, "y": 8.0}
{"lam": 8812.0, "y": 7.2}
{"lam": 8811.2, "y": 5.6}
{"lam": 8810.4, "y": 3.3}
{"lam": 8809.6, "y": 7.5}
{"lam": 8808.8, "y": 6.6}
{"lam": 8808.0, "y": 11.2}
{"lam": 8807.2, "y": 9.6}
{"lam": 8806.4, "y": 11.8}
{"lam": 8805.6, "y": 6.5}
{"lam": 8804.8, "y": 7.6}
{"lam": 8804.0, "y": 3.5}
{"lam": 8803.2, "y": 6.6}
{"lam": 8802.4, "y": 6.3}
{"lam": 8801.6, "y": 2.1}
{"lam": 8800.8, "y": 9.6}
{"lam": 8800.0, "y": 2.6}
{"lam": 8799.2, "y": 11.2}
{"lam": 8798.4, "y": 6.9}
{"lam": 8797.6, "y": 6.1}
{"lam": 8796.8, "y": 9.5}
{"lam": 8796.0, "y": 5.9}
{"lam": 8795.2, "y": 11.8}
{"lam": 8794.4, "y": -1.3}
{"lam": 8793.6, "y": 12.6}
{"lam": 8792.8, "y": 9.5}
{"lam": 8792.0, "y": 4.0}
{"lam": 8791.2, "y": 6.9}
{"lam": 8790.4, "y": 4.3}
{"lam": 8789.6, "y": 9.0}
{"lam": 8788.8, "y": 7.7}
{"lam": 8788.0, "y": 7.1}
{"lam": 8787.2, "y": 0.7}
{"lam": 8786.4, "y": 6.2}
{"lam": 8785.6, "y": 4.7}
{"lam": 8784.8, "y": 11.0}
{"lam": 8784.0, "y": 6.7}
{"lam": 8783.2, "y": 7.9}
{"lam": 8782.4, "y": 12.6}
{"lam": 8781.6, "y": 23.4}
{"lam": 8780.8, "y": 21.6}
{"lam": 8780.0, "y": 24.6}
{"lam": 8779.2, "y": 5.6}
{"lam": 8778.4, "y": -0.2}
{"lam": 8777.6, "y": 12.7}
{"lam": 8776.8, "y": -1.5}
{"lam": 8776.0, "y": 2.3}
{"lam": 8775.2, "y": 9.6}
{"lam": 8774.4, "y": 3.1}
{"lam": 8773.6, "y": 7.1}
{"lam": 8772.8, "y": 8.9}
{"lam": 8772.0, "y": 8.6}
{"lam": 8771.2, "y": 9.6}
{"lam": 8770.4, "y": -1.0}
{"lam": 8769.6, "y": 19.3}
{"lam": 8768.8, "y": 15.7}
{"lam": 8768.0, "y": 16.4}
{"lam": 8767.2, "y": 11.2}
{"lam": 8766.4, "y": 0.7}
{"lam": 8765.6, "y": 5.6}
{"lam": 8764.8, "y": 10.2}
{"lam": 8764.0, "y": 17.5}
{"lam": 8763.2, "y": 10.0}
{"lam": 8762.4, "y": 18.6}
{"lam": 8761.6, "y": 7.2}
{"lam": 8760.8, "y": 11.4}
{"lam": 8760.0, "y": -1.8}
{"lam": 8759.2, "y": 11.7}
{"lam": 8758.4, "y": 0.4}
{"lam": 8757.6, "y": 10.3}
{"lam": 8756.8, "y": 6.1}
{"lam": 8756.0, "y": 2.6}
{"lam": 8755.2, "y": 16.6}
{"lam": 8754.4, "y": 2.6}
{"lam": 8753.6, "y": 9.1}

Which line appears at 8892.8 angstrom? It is [S II] 6716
